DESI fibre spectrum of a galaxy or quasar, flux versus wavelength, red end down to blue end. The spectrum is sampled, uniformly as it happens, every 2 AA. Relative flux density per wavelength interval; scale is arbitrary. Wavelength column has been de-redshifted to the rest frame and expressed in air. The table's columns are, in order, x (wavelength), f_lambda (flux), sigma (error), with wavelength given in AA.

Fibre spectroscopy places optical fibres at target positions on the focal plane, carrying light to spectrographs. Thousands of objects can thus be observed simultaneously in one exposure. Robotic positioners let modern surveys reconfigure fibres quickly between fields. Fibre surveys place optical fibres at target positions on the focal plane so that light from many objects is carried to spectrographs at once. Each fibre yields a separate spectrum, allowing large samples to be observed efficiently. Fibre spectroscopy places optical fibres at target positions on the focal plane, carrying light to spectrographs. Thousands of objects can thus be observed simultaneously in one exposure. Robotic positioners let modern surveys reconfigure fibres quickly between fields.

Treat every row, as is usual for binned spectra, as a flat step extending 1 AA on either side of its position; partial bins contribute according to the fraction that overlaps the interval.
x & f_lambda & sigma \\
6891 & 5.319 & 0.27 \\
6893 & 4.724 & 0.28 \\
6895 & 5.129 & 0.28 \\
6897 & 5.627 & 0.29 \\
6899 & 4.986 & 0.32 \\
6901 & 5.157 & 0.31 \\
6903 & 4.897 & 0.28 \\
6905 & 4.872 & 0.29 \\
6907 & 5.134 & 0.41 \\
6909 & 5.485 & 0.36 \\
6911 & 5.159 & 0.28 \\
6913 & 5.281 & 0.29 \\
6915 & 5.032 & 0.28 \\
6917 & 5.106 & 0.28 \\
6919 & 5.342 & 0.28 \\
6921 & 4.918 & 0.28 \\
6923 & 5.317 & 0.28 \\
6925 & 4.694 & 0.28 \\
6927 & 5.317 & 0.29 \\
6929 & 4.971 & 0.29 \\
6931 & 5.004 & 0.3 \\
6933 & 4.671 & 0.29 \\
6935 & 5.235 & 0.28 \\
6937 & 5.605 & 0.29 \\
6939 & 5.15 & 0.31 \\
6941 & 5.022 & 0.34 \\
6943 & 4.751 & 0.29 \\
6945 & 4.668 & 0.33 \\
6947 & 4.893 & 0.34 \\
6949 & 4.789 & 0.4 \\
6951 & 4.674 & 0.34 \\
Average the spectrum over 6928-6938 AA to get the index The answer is 5.1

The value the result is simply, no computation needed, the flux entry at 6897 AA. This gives 5.627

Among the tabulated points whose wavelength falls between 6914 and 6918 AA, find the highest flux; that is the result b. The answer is 5.106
